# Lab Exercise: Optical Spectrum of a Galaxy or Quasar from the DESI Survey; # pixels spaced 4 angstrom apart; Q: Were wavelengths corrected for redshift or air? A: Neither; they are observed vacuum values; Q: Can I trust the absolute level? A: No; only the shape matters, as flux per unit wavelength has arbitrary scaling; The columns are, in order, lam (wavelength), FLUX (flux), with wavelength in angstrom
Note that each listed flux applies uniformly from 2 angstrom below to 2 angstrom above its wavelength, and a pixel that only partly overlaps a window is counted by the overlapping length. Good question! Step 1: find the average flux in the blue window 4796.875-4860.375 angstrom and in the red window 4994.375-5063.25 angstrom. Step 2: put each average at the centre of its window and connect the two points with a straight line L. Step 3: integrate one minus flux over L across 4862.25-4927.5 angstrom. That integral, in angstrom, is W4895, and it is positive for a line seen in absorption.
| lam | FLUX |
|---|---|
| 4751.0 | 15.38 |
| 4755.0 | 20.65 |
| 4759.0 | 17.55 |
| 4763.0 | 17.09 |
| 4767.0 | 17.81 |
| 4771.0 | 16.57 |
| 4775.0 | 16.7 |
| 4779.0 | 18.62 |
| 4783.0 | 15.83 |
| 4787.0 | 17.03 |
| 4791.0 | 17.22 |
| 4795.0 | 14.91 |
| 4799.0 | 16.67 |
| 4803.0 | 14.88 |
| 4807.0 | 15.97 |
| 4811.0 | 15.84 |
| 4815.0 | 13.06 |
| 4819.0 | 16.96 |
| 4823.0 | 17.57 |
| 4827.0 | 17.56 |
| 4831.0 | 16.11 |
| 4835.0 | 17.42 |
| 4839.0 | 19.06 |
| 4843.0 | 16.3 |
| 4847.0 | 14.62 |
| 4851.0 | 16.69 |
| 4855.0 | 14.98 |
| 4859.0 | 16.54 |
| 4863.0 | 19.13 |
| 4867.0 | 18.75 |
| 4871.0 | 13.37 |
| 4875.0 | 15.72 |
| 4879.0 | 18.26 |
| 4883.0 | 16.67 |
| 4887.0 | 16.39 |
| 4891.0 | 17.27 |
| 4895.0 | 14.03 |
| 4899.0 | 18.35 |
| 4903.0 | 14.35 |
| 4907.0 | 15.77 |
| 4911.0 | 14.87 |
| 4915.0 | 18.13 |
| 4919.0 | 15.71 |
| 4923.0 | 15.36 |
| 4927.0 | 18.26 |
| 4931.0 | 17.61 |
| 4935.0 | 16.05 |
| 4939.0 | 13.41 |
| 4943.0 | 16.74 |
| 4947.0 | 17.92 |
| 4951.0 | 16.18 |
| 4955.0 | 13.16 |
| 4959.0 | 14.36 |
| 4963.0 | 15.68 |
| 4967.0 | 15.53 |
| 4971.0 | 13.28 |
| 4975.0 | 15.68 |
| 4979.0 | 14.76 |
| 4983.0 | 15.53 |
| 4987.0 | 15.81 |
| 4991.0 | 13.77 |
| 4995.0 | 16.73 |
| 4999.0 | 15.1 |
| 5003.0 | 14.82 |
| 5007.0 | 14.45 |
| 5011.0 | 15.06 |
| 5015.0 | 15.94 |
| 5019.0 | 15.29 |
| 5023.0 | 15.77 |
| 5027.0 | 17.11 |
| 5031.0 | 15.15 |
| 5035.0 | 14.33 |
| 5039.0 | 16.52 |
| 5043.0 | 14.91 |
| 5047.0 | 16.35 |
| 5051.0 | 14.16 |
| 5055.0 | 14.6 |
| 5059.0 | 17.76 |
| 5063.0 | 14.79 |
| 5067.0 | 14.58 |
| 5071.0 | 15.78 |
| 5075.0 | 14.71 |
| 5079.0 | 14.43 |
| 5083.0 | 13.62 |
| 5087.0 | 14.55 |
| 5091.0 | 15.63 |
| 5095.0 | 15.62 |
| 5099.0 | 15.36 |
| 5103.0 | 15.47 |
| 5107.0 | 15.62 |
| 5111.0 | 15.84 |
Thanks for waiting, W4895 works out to -1.63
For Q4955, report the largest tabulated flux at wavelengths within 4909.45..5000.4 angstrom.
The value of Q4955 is 18.26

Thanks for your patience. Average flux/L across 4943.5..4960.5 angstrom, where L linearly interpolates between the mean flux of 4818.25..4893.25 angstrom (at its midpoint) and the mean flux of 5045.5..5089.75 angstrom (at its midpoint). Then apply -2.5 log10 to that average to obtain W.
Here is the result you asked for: 0.030 mag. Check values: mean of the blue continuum 16.8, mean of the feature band 15.6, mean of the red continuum 15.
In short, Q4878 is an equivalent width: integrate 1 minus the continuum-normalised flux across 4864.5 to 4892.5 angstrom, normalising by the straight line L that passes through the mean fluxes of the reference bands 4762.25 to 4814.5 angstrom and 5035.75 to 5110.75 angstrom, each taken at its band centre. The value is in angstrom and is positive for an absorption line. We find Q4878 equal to -1.1 angstrom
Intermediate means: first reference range 16.4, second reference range 15.2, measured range 16.7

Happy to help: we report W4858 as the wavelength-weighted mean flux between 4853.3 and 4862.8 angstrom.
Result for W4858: 16.4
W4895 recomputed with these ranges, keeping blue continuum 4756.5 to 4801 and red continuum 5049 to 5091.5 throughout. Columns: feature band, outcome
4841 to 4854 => 0.5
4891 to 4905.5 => 0.3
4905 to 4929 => -0.5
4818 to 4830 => -0.5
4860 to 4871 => -0.9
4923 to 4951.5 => -1.2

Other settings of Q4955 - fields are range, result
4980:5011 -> 16.73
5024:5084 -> 17.76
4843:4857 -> 16.69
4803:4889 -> 19.13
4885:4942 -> 18.35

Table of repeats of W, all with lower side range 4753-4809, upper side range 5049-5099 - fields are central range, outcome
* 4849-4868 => -0.04 mag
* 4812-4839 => 0.00 mag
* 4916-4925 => 0.02 mag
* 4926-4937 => -0.08 mag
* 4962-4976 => 0.05 mag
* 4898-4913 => 0.03 mag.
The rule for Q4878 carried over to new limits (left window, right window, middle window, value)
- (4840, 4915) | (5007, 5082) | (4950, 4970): 1.27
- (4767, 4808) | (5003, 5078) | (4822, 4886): -2.21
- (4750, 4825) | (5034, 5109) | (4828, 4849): -0.43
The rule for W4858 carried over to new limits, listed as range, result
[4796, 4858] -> 16.2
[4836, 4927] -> 16.4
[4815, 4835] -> 16.7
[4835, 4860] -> 16.4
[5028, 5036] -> 15.1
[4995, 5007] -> 15.2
